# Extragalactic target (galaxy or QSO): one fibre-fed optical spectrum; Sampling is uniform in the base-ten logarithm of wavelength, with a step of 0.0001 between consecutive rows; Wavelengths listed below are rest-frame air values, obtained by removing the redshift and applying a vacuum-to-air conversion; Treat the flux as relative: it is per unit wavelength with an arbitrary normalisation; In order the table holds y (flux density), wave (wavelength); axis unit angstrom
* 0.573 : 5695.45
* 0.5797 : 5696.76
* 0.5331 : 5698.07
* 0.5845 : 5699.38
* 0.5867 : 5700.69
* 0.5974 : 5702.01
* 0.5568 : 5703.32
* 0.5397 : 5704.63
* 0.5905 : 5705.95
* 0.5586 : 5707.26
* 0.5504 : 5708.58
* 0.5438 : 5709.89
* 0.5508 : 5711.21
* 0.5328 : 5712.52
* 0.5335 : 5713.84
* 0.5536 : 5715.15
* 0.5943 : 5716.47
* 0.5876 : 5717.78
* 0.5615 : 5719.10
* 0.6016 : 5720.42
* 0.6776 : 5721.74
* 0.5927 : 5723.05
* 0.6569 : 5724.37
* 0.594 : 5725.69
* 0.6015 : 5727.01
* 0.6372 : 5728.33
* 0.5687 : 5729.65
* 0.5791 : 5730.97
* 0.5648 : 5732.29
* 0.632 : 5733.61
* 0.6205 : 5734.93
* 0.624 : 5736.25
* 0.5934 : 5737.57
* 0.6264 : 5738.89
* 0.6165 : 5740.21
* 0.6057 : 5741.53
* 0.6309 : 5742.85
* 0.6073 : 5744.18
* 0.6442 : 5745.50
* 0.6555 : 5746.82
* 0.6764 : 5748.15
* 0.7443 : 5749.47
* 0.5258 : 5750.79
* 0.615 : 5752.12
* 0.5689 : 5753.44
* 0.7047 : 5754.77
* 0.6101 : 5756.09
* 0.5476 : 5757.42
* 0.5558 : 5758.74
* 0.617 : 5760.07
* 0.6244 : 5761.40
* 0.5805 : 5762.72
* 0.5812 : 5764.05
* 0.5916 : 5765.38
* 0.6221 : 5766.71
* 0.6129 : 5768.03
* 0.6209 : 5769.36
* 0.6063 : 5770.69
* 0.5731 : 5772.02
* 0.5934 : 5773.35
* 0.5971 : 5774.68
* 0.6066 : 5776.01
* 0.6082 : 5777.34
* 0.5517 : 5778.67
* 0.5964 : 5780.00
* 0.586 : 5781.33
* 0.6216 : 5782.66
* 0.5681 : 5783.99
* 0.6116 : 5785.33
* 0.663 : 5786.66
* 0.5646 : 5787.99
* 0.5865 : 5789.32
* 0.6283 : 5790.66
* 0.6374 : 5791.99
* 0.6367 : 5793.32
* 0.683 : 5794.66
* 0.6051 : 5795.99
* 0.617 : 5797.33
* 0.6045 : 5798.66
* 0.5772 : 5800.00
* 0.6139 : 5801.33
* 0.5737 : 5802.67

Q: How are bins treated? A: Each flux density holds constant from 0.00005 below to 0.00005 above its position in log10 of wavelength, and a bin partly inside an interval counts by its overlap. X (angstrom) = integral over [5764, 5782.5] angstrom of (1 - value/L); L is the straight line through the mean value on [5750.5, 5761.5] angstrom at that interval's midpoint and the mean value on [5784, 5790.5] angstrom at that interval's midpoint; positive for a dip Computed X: 0.10 angstrom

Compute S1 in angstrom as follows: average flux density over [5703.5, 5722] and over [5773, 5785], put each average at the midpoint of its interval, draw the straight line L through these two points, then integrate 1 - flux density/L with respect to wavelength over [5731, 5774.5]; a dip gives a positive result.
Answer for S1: -2.19 angstrom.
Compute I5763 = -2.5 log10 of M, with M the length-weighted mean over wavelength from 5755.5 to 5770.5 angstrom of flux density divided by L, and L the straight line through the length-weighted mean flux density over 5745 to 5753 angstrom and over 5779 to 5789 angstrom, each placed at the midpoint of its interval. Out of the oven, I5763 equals 0.049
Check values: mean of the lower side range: 0.642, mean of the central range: 0.597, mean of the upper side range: 0.6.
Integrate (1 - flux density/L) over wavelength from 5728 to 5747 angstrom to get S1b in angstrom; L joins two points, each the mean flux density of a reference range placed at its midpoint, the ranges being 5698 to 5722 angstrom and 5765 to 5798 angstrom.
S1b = -0.9 angstrom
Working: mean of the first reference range 0.569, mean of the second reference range 0.608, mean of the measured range 0.612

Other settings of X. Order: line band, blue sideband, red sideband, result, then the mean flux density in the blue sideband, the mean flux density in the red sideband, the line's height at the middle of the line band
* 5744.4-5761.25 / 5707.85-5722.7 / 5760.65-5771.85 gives -0.8 angstrom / 0.572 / 0.604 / 0.595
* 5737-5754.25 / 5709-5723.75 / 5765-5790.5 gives -1.1 angstrom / 0.575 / 0.6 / 0.587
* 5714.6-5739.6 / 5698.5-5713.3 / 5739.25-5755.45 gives -0.2 angstrom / 0.562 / 0.633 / 0.598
